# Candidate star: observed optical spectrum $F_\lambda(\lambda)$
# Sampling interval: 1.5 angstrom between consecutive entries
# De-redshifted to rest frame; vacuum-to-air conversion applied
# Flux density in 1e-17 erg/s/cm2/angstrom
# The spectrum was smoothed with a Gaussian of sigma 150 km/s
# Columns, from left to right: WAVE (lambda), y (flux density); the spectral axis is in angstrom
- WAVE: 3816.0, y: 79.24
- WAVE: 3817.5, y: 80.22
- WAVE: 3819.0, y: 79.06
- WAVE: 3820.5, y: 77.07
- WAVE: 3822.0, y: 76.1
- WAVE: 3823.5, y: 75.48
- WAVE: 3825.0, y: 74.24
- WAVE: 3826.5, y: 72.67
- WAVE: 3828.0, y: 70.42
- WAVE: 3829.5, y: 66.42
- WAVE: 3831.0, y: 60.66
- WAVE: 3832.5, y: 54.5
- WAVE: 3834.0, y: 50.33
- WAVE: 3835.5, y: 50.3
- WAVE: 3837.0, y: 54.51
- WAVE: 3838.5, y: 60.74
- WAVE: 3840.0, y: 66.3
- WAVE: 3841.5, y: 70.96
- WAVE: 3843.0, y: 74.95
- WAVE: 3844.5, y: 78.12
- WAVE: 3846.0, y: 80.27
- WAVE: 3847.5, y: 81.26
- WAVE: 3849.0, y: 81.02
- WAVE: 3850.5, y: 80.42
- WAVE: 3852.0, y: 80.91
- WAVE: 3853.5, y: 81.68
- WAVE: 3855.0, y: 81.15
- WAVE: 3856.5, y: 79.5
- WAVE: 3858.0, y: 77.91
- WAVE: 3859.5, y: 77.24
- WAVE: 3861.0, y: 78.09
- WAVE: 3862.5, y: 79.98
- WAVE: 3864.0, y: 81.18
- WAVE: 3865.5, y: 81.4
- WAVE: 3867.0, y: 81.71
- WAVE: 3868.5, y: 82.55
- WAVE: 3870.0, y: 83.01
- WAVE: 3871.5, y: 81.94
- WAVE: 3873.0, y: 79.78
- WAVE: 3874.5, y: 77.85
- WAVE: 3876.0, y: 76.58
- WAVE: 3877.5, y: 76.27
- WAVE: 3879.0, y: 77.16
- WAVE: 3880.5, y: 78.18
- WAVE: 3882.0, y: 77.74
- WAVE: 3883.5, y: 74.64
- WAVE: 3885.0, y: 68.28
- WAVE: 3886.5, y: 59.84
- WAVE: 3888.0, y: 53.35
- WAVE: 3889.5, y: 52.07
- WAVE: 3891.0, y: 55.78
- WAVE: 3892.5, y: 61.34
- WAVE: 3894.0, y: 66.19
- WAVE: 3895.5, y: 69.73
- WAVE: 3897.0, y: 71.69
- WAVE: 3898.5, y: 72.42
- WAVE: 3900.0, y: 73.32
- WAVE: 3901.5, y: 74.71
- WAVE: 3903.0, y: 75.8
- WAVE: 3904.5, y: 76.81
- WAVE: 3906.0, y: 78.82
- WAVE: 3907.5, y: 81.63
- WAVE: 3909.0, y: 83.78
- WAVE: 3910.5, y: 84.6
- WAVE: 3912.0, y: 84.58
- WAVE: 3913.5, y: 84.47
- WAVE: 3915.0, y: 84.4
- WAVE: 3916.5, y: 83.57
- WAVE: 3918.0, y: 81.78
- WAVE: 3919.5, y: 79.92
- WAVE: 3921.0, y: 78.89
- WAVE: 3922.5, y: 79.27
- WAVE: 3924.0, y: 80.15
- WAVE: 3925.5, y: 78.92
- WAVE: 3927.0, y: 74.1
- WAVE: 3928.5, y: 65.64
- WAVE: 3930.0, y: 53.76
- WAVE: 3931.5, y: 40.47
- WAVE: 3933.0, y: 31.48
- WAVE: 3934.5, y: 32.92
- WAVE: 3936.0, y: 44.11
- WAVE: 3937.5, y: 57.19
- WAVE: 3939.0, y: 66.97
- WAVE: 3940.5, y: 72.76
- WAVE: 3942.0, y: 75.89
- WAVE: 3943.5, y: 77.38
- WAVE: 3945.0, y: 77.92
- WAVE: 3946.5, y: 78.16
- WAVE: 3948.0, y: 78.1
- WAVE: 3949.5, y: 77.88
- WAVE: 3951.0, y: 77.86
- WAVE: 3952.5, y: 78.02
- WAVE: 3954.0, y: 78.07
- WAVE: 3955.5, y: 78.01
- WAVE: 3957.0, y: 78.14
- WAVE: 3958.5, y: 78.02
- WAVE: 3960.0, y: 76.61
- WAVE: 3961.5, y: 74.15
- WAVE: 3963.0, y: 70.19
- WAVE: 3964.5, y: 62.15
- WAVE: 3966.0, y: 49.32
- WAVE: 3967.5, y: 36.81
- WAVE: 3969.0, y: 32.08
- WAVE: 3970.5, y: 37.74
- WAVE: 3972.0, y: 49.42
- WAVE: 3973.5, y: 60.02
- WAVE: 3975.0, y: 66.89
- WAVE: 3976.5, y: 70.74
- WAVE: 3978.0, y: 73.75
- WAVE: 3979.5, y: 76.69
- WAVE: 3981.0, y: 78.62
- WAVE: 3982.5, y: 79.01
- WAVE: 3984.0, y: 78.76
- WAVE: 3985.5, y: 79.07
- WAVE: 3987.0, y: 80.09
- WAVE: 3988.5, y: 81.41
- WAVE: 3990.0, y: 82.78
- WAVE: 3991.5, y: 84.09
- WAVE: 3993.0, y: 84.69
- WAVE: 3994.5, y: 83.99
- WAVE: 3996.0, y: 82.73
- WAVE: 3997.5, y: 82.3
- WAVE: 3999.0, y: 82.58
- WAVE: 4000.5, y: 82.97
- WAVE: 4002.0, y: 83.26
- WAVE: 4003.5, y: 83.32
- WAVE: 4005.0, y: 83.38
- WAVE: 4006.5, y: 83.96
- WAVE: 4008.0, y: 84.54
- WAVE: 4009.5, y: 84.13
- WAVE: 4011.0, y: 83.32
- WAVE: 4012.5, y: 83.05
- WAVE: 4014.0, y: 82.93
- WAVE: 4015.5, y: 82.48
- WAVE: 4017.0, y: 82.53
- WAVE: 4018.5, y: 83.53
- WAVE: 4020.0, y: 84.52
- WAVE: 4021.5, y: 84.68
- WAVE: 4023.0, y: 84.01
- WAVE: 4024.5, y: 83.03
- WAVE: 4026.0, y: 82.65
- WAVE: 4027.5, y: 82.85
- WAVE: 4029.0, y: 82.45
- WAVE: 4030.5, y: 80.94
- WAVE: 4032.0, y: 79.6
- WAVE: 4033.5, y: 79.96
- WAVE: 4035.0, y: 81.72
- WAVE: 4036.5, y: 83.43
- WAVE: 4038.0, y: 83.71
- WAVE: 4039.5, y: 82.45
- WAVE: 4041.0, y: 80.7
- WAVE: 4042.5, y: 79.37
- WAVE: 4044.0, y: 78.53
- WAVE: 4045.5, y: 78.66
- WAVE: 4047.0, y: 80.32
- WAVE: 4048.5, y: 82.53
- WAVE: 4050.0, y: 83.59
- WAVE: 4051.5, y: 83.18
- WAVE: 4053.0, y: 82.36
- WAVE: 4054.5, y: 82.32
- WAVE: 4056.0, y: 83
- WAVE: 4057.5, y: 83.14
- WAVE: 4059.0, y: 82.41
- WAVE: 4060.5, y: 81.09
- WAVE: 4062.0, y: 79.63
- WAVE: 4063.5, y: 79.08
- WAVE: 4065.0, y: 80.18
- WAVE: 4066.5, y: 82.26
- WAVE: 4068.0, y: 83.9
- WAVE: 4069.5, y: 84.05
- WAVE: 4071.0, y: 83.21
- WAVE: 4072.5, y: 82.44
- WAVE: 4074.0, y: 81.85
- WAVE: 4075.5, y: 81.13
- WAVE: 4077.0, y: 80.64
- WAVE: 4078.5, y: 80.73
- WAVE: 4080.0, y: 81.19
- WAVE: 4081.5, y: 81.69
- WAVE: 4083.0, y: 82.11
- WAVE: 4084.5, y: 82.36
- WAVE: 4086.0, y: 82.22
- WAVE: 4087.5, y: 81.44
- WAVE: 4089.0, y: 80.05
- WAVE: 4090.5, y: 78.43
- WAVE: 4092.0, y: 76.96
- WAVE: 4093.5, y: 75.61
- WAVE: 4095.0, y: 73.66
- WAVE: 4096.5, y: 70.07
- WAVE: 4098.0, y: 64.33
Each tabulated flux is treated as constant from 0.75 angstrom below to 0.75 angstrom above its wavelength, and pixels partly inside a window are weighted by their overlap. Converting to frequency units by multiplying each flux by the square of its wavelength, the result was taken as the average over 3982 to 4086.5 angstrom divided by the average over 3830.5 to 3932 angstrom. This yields 1.2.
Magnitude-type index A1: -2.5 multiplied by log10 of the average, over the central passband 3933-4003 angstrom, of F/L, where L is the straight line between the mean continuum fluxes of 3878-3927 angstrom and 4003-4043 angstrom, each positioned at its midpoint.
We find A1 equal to 0.12 mag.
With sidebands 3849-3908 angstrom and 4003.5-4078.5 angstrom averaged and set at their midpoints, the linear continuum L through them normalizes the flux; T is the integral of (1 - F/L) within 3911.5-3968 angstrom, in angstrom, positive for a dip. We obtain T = 5.5 angstrom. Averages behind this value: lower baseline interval 74.9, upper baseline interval 82.2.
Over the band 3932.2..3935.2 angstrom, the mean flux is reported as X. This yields 32.3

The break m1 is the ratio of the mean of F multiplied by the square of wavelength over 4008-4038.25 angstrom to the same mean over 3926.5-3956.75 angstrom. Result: 1.31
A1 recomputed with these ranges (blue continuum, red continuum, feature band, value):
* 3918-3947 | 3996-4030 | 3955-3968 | 0.07 mag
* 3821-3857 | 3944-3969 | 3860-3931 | -0.06 mag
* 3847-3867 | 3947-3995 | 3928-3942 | 0.37 mag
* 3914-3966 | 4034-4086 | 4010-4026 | -0.08 mag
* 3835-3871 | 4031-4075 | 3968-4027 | 0.04 mag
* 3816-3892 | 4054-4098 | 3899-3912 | -0.06 mag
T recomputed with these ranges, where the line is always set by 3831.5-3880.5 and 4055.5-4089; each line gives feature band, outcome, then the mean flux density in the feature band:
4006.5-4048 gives -1.0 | 82.3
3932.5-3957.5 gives 3.0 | 68.6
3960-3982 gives 5.0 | 60.7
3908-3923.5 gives -1.1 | 82.5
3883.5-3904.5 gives 2.7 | 66.4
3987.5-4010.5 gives -1.1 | 83.3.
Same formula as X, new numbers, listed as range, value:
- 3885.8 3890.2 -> 55.1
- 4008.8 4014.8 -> 83.3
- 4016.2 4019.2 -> 83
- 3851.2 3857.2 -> 80.8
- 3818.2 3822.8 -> 77.4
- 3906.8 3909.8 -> 82.8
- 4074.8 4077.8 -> 80.9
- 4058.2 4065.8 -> 80.5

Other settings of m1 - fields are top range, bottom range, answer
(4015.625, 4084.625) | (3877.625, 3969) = 1.25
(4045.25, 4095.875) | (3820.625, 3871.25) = 1.23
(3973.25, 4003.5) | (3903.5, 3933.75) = 1.10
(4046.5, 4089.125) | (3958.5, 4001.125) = 1.21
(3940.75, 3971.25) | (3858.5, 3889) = 0.94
